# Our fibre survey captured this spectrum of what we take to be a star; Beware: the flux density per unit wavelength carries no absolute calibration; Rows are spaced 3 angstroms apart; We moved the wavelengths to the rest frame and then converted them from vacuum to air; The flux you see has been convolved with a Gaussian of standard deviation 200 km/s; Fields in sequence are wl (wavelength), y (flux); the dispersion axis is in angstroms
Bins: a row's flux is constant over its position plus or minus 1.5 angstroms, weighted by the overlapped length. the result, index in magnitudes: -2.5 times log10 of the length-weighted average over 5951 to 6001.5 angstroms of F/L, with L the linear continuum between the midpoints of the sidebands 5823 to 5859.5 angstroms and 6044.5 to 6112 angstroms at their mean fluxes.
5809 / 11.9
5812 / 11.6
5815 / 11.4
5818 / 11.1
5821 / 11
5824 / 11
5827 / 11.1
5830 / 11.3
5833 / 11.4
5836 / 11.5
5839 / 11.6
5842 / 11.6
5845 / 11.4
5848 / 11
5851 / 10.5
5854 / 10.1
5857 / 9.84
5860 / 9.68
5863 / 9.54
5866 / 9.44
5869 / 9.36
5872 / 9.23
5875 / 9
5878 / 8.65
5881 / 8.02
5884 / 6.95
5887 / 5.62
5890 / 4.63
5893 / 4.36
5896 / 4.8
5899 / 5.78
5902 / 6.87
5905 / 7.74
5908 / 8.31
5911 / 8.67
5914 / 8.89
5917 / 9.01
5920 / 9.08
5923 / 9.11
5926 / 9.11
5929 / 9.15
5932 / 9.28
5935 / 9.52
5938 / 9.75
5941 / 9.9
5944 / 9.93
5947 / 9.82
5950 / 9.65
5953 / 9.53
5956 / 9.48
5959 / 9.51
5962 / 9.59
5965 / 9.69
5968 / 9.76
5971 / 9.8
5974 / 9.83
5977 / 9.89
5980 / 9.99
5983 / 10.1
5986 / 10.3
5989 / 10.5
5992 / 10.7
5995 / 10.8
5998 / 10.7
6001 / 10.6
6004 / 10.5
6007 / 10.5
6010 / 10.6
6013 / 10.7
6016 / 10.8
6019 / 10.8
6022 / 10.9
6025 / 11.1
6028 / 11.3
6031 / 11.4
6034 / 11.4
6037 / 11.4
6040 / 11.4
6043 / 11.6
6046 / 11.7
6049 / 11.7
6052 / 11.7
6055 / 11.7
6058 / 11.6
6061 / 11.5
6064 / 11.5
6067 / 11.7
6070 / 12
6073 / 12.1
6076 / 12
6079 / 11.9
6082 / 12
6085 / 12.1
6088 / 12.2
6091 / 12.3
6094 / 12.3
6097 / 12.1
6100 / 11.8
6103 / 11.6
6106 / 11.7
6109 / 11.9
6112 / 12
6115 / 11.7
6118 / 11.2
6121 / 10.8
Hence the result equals 0.15 mag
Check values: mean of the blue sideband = 11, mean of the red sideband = 11.9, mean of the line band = 10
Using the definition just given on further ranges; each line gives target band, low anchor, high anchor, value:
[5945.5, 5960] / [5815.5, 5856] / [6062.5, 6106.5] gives 0.197 mag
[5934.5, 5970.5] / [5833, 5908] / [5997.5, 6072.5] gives 0.030 mag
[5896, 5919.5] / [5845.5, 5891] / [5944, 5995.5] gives 0.197 mag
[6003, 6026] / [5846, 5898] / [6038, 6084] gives 0.016 mag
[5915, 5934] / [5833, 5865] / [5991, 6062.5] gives 0.191 mag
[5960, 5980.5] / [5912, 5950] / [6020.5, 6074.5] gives 0.036 mag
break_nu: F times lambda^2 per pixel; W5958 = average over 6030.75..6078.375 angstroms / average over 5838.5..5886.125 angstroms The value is 1.3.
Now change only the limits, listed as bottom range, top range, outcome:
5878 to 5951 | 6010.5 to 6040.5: 1.42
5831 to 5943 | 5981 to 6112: 1.35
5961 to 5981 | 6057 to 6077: 1.24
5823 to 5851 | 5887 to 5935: 0.70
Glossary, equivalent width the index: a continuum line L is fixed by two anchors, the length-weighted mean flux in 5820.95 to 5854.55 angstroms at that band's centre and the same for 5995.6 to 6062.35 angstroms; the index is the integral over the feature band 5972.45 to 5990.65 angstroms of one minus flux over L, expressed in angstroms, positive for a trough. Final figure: 1.7 angstroms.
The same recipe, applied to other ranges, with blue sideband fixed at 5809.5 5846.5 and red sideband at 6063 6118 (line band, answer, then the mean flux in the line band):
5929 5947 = 3.02 angstroms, 9.64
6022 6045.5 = 0.88 angstroms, 11.4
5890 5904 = 7.37 angstroms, 5.45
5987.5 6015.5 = 2.63 angstroms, 10.6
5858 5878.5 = 3.80 angstroms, 9.32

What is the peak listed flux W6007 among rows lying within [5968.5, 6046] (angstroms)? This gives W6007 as 11.7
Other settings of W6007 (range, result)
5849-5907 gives 10.5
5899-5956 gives 9.93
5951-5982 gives 9.99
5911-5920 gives 9.08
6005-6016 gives 10.8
